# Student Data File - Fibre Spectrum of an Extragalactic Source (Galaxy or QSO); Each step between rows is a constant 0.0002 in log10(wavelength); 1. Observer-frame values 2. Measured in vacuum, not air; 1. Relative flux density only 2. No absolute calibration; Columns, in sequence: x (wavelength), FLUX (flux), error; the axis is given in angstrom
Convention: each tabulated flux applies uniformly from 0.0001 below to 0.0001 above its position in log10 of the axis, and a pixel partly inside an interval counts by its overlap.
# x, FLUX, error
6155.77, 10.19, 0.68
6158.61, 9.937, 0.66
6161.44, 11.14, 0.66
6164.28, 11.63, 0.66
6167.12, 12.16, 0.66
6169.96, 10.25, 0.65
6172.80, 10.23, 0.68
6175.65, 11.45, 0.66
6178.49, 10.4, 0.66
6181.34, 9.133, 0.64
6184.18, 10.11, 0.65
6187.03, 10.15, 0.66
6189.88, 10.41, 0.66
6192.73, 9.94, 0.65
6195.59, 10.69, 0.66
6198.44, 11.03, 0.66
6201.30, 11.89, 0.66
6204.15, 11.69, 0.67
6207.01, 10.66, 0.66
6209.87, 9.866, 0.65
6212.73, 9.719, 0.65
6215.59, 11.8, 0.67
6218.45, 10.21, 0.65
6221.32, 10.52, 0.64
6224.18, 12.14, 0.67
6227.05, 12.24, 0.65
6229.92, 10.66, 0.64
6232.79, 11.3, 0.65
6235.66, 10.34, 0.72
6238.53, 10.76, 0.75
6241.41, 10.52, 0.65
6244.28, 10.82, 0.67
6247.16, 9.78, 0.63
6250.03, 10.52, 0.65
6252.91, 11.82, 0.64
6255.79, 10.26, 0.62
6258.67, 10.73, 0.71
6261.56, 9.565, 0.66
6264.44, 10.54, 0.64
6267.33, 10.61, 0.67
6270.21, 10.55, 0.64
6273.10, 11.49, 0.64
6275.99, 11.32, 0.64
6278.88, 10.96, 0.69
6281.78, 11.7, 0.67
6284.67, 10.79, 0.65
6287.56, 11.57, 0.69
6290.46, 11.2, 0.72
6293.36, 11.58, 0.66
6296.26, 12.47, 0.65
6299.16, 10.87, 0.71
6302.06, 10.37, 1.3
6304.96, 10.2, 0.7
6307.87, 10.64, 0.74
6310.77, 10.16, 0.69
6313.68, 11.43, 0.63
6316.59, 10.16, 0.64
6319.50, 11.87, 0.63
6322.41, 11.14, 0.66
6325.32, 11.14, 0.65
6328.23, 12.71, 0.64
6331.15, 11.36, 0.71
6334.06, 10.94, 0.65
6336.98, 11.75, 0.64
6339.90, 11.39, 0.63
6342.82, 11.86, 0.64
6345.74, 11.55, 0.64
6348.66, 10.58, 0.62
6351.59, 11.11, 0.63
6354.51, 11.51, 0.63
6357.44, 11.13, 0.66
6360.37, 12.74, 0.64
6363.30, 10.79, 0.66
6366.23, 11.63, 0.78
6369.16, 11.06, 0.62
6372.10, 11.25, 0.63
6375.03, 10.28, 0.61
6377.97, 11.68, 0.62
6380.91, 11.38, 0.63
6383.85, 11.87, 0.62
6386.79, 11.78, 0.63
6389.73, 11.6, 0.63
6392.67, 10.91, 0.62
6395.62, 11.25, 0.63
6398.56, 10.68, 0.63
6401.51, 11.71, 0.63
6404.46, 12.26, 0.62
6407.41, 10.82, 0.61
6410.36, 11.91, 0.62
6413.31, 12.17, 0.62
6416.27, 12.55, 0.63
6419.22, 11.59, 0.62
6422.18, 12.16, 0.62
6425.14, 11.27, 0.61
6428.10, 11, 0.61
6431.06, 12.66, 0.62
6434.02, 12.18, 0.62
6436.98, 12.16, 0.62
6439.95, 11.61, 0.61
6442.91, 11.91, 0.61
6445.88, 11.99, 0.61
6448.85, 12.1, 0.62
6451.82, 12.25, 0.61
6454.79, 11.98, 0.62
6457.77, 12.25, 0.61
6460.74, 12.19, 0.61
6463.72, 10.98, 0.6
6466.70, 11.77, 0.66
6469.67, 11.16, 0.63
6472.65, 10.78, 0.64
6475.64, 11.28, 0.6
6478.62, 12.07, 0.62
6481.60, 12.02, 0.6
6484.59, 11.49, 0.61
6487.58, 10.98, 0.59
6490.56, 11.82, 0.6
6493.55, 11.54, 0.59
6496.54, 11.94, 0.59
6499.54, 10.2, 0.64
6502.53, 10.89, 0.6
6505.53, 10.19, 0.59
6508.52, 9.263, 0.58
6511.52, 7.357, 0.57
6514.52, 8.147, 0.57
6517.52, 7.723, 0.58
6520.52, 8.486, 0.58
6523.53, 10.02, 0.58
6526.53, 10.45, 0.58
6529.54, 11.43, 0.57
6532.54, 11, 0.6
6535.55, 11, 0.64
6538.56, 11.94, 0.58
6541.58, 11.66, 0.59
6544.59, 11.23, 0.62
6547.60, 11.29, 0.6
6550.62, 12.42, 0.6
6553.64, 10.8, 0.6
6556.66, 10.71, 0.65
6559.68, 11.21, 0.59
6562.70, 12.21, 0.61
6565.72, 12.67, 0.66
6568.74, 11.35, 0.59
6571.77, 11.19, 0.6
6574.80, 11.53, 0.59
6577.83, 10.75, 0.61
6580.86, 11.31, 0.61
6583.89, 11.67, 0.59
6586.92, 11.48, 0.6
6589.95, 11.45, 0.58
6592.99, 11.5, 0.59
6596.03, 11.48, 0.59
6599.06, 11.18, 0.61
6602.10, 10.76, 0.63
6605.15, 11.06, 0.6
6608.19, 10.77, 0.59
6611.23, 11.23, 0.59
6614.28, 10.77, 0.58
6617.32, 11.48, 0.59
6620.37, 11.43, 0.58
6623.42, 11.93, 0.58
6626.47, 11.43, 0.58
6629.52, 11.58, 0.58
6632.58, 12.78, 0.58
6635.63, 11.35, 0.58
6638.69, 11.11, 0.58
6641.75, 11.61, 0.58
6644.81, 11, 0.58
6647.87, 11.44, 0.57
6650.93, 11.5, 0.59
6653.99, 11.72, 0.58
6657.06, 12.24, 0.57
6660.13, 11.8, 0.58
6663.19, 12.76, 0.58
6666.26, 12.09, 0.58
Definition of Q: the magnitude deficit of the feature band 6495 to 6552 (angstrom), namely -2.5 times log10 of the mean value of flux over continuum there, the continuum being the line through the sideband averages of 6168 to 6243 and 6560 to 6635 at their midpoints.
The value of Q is 0.10 mag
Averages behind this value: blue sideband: 10.7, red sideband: 11.5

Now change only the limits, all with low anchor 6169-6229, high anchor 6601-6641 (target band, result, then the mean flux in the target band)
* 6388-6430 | -0.05 mag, 11.6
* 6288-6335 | -0.03 mag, 11.2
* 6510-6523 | 0.35 mag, 8.08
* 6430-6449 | -0.09 mag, 12.1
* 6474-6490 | -0.04 mag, 11.6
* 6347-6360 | -0.03 mag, 11.2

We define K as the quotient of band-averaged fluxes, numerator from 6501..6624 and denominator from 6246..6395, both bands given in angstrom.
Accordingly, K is 1.0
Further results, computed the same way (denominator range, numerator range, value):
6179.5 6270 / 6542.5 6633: 1.07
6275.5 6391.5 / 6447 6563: 0.97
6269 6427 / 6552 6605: 1.00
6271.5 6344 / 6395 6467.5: 1.05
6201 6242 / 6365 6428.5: 1.05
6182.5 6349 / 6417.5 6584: 1.02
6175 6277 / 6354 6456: 1.09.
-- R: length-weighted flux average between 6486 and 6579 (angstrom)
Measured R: 10.8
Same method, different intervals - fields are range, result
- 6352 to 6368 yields 11.5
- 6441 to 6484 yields 11.8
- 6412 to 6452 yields 12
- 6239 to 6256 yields 10.7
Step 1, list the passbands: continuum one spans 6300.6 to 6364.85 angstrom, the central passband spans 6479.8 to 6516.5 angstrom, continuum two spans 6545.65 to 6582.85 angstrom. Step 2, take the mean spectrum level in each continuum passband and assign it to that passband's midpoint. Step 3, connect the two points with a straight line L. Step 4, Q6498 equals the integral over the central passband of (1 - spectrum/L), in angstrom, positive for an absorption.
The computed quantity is 3.0 angstrom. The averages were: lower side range 11.2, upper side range 11.5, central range 10.5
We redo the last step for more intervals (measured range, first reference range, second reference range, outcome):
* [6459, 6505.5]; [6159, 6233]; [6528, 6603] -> -0.4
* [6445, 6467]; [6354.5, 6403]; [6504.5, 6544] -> -2.8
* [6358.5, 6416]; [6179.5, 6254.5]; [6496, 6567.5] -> -4.5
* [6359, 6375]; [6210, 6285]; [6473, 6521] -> -1.2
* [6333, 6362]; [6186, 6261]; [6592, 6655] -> -1.3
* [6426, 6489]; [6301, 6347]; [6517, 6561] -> -4.5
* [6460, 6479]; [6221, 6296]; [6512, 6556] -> -1.5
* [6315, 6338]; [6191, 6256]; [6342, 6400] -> -0.4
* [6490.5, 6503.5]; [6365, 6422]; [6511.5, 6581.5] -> -0.2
